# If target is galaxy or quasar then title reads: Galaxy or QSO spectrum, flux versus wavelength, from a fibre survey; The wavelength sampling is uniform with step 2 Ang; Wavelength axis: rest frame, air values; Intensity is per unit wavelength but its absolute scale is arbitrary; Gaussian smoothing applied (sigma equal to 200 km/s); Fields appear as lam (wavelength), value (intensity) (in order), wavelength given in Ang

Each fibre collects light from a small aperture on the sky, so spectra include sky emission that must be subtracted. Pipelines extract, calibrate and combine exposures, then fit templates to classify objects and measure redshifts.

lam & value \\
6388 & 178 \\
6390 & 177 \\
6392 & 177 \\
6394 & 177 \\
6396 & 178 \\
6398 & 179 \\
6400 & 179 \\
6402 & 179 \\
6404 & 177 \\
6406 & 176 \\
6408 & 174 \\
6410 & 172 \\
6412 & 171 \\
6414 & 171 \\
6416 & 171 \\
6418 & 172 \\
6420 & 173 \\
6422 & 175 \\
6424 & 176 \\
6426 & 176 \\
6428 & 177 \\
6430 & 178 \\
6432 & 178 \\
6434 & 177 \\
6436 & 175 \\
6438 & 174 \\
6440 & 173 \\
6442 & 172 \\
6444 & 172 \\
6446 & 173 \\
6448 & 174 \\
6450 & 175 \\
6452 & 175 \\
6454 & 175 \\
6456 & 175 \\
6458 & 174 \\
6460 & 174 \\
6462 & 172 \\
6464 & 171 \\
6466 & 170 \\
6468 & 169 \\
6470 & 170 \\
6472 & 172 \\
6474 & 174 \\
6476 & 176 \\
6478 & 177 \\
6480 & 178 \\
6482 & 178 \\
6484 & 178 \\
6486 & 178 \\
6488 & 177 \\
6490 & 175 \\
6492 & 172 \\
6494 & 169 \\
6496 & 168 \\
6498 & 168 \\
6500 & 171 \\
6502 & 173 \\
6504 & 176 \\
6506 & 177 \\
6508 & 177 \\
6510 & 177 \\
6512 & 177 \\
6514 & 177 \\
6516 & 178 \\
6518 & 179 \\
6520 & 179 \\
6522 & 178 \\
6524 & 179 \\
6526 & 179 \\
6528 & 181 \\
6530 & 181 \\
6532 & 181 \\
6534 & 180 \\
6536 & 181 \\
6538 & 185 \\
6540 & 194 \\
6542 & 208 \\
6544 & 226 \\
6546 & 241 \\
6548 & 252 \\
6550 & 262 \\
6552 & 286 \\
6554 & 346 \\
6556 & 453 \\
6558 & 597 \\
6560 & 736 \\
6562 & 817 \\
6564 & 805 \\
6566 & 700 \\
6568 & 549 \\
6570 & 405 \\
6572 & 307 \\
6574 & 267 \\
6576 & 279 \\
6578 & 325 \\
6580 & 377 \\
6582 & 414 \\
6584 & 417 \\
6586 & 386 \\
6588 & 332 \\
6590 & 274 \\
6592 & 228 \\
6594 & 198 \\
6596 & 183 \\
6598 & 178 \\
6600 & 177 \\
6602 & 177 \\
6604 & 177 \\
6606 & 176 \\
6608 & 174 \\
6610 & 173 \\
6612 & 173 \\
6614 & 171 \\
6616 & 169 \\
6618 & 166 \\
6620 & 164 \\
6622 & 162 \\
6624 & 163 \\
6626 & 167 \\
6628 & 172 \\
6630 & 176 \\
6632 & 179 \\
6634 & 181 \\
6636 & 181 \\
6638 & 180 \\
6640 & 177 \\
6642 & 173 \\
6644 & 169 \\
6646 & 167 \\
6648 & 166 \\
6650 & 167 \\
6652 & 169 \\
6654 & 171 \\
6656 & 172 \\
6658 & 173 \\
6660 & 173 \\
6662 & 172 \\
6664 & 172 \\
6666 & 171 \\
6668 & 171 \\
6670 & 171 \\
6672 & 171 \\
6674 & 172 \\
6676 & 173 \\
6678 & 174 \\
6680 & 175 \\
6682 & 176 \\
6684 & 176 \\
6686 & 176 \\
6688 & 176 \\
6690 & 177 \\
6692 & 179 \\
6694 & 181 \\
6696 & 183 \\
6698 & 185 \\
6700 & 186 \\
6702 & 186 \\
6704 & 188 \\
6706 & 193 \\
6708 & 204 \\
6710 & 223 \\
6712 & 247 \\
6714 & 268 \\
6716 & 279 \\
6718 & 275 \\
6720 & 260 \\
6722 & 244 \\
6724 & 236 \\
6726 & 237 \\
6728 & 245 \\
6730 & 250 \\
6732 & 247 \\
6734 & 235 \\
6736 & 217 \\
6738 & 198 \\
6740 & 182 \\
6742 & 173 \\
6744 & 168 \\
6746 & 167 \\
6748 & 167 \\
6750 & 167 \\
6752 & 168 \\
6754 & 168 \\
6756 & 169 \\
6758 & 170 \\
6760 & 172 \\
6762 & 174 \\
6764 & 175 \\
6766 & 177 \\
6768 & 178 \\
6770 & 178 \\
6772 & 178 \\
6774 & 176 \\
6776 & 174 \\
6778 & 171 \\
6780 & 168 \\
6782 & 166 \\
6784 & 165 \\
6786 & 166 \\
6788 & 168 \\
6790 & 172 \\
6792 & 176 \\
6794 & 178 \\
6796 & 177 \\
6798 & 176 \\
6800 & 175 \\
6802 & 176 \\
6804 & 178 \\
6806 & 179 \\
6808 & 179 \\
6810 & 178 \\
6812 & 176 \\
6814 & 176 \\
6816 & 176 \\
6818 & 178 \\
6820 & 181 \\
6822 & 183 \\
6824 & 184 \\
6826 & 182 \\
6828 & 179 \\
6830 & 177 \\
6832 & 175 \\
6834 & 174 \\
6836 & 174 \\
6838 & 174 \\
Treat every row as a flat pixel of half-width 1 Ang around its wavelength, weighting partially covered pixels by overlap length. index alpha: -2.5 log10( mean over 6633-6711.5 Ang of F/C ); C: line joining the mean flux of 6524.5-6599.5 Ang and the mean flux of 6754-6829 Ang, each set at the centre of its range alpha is 0.398 mag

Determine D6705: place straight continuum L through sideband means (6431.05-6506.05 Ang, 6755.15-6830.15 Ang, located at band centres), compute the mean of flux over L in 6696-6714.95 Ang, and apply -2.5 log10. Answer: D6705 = -0.19 mag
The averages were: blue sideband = 174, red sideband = 175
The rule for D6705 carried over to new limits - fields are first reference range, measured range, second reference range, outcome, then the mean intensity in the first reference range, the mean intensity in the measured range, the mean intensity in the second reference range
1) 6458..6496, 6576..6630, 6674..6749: -0.19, 174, 226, 205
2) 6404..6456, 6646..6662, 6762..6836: 0.03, 174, 170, 176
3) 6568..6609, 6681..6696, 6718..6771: 0.27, 279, 178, 198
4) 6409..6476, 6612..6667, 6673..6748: 0.15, 174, 171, 205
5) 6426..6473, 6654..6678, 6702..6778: 0.14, 174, 172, 203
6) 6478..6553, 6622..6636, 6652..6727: 0.12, 188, 173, 195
